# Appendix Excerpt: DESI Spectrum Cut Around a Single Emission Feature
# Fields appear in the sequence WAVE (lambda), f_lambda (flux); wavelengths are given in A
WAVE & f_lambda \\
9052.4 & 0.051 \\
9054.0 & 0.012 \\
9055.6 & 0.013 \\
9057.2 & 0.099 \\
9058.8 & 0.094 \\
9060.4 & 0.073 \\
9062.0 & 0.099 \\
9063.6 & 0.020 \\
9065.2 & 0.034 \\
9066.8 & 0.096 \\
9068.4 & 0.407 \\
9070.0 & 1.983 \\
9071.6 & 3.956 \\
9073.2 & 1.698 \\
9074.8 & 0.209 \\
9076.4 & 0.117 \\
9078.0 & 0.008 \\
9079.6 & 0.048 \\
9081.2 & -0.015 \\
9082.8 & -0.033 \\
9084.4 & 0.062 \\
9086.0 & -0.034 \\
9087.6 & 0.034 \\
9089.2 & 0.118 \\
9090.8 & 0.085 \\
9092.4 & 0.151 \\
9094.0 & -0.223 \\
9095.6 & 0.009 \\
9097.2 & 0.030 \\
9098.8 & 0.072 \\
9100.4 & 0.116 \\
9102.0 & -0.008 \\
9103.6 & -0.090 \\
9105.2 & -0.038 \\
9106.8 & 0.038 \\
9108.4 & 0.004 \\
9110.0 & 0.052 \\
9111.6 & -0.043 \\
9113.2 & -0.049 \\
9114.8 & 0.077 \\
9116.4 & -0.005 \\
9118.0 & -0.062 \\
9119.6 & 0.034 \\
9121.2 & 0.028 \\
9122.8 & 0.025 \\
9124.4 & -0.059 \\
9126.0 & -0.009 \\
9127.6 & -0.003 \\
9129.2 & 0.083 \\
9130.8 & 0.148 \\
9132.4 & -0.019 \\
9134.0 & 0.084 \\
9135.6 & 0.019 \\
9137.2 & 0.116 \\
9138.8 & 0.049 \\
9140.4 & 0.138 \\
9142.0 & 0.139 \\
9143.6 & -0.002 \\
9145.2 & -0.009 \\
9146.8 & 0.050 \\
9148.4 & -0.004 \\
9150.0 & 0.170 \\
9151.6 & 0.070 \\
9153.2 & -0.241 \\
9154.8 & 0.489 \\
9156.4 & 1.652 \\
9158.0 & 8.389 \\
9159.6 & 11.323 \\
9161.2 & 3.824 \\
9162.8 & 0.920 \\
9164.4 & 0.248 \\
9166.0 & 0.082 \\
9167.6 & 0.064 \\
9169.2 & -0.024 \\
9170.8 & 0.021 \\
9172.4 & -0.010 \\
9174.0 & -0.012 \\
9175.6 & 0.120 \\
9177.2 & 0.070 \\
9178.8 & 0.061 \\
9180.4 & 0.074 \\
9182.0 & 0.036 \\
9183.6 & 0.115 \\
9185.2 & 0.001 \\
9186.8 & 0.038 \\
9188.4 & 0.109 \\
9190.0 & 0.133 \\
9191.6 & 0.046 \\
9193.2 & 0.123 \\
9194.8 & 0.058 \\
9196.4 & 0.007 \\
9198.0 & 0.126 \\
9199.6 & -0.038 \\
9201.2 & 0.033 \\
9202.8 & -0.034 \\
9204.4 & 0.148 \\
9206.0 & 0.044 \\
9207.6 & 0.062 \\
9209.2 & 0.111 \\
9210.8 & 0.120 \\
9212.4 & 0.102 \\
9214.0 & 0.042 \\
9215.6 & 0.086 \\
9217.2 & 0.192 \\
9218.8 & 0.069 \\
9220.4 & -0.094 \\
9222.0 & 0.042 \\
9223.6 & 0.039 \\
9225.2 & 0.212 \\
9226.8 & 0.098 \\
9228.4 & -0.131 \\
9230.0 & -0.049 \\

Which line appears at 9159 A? [O III]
